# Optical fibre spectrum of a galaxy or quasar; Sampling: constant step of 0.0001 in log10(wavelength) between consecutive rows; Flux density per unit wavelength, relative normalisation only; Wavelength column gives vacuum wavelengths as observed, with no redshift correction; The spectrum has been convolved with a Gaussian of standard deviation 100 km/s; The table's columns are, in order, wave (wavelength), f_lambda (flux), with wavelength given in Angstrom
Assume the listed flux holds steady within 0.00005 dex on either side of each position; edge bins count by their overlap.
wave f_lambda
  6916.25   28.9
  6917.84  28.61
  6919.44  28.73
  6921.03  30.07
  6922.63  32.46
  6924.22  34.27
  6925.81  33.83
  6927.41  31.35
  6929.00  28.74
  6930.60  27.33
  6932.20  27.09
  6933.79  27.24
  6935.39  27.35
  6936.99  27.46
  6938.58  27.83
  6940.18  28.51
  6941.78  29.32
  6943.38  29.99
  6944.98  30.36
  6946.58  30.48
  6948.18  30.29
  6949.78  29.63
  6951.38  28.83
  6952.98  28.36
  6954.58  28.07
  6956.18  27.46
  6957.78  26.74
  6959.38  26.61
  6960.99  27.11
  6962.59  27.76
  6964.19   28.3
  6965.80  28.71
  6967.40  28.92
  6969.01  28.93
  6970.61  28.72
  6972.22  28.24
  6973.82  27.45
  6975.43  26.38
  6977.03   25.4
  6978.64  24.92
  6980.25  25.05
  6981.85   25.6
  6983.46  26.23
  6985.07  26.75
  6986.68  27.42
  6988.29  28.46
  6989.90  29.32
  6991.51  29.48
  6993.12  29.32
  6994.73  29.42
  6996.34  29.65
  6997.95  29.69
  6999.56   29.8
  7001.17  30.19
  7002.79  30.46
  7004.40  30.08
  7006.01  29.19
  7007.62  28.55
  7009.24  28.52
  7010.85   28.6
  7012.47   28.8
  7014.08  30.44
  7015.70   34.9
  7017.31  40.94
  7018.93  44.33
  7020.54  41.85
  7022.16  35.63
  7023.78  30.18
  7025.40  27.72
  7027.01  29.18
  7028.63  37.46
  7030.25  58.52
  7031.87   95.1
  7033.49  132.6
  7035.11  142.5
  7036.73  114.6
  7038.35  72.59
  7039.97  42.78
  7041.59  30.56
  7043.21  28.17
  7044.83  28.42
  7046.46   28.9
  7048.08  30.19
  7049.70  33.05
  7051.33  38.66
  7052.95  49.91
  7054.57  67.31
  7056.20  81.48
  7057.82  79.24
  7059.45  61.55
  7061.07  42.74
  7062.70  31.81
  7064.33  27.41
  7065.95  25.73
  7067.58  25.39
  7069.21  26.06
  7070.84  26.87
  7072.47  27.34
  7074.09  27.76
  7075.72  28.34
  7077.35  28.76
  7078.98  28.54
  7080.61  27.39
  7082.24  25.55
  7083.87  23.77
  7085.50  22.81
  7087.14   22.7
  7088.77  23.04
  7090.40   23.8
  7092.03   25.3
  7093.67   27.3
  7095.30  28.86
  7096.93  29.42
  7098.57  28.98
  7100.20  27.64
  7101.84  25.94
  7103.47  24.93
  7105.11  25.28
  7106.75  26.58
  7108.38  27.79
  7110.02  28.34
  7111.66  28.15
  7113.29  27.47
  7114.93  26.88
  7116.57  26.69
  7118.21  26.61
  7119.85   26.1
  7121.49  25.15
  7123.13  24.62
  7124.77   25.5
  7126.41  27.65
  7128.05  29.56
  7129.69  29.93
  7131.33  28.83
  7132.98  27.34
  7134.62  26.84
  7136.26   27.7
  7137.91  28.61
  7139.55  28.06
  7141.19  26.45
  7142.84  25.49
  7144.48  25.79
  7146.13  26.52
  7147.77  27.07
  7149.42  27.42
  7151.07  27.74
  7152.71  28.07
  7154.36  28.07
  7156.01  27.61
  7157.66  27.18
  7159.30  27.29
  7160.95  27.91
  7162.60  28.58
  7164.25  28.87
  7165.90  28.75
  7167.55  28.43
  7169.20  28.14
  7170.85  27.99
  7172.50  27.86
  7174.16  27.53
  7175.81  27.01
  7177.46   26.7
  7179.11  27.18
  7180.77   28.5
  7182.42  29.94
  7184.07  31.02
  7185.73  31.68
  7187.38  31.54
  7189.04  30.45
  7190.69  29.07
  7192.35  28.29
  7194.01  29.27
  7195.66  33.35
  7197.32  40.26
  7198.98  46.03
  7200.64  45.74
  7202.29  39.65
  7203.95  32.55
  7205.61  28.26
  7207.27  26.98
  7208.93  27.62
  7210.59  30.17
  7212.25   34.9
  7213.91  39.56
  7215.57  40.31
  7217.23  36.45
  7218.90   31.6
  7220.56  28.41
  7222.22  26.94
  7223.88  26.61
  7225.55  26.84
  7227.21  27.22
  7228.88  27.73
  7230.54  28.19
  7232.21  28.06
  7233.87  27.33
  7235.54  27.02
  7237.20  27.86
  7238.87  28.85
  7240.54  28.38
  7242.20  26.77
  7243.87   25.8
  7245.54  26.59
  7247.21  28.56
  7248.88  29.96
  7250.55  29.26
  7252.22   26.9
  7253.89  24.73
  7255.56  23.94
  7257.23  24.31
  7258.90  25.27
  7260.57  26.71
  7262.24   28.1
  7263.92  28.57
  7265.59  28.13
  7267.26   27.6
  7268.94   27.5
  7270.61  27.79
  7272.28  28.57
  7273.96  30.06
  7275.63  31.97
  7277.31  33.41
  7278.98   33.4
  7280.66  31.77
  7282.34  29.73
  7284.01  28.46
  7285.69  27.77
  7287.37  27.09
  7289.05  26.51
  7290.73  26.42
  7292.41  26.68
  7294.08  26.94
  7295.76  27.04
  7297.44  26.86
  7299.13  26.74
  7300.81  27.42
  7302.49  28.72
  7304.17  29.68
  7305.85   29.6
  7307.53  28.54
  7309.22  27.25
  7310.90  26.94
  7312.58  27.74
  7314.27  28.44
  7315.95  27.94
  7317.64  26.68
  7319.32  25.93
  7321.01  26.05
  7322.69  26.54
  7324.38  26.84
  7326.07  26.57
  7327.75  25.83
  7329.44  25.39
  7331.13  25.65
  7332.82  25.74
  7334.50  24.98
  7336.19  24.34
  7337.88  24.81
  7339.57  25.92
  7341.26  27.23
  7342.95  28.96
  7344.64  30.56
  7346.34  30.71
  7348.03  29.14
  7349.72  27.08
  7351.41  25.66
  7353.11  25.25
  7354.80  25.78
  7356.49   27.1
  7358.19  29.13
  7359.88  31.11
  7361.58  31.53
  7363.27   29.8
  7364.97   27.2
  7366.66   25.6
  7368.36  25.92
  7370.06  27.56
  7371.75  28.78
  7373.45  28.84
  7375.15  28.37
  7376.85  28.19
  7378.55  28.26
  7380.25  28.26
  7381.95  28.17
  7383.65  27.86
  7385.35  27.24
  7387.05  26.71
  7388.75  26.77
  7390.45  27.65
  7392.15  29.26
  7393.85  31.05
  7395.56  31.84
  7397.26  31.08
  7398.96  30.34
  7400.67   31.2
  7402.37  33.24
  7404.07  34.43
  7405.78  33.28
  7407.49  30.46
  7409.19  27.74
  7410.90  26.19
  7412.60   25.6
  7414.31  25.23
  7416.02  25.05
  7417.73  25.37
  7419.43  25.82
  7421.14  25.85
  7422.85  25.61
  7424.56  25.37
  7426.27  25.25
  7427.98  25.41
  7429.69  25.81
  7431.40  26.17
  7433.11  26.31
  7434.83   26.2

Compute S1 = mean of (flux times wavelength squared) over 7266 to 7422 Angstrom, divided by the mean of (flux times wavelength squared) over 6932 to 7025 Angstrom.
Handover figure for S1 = 1.06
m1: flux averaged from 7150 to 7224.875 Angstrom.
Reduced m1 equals 30.8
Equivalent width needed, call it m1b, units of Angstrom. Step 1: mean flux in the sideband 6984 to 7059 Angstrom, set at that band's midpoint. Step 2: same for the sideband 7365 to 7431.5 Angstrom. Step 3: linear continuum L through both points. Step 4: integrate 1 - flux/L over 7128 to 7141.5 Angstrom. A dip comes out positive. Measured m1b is 3.8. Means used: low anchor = 44.2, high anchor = 28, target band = 28.1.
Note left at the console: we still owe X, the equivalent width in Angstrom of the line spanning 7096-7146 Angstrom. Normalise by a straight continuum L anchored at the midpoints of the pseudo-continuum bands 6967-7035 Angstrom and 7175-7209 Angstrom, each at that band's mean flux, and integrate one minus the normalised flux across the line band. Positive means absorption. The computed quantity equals 9.47 Angstrom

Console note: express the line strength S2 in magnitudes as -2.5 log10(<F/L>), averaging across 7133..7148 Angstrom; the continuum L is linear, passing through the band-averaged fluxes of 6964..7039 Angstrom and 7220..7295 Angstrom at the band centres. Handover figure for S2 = 0.22 mag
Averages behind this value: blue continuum 39.3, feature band 27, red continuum 27.9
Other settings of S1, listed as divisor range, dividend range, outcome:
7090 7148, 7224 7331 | 1.07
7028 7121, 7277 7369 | 0.75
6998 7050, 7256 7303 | 0.67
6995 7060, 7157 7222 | 0.69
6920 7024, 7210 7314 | 1.05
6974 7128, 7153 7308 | 0.87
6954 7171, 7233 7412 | 0.90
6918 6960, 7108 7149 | 0.98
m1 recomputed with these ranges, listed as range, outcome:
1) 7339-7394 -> 28.1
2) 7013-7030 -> 35.9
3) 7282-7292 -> 27.5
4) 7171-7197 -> 29.5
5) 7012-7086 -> 44.6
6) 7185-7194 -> 30.1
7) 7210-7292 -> 28.8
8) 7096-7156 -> 27.2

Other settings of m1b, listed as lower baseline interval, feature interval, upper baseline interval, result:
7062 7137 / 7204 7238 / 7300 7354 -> -3.7 Angstrom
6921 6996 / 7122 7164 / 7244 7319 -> 1.1 Angstrom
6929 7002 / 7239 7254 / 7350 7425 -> 0.3 Angstrom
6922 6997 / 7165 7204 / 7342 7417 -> -4.1 Angstrom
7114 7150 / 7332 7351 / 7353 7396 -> 0.6 Angstrom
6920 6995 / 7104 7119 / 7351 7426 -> 0.7 Angstrom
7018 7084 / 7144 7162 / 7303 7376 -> 5.5 Angstrom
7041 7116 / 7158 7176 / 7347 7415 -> 1.8 Angstrom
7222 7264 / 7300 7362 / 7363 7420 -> 1.3 Angstrom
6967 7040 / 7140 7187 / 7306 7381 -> 8.4 Angstrom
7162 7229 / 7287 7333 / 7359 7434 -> 3.6 Angstrom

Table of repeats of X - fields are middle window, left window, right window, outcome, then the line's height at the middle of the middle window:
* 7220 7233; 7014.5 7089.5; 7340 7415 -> 3.0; 35.8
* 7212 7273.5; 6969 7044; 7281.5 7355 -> 3.5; 30.2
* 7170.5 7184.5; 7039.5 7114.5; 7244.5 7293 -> 1.0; 30.2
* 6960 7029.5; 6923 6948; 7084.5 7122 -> -3.8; 28.4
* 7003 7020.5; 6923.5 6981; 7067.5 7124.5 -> -3.3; 27.6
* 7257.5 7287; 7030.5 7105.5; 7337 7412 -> 3.6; 33.1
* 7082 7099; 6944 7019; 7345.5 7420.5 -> 2.0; 28.8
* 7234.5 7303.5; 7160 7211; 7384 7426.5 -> 4.5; 29.9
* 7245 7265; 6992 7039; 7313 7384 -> 3.5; 32.7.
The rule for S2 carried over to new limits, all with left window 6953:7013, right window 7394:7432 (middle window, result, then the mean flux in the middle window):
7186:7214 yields -0.193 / 33.6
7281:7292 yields 0.011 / 27.8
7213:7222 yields -0.229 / 34.7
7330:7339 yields 0.120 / 25.1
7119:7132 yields 0.037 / 27.2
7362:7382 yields 0.004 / 28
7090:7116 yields 0.040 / 27.1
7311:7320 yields 0.029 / 27.3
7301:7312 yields -0.012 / 28.4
